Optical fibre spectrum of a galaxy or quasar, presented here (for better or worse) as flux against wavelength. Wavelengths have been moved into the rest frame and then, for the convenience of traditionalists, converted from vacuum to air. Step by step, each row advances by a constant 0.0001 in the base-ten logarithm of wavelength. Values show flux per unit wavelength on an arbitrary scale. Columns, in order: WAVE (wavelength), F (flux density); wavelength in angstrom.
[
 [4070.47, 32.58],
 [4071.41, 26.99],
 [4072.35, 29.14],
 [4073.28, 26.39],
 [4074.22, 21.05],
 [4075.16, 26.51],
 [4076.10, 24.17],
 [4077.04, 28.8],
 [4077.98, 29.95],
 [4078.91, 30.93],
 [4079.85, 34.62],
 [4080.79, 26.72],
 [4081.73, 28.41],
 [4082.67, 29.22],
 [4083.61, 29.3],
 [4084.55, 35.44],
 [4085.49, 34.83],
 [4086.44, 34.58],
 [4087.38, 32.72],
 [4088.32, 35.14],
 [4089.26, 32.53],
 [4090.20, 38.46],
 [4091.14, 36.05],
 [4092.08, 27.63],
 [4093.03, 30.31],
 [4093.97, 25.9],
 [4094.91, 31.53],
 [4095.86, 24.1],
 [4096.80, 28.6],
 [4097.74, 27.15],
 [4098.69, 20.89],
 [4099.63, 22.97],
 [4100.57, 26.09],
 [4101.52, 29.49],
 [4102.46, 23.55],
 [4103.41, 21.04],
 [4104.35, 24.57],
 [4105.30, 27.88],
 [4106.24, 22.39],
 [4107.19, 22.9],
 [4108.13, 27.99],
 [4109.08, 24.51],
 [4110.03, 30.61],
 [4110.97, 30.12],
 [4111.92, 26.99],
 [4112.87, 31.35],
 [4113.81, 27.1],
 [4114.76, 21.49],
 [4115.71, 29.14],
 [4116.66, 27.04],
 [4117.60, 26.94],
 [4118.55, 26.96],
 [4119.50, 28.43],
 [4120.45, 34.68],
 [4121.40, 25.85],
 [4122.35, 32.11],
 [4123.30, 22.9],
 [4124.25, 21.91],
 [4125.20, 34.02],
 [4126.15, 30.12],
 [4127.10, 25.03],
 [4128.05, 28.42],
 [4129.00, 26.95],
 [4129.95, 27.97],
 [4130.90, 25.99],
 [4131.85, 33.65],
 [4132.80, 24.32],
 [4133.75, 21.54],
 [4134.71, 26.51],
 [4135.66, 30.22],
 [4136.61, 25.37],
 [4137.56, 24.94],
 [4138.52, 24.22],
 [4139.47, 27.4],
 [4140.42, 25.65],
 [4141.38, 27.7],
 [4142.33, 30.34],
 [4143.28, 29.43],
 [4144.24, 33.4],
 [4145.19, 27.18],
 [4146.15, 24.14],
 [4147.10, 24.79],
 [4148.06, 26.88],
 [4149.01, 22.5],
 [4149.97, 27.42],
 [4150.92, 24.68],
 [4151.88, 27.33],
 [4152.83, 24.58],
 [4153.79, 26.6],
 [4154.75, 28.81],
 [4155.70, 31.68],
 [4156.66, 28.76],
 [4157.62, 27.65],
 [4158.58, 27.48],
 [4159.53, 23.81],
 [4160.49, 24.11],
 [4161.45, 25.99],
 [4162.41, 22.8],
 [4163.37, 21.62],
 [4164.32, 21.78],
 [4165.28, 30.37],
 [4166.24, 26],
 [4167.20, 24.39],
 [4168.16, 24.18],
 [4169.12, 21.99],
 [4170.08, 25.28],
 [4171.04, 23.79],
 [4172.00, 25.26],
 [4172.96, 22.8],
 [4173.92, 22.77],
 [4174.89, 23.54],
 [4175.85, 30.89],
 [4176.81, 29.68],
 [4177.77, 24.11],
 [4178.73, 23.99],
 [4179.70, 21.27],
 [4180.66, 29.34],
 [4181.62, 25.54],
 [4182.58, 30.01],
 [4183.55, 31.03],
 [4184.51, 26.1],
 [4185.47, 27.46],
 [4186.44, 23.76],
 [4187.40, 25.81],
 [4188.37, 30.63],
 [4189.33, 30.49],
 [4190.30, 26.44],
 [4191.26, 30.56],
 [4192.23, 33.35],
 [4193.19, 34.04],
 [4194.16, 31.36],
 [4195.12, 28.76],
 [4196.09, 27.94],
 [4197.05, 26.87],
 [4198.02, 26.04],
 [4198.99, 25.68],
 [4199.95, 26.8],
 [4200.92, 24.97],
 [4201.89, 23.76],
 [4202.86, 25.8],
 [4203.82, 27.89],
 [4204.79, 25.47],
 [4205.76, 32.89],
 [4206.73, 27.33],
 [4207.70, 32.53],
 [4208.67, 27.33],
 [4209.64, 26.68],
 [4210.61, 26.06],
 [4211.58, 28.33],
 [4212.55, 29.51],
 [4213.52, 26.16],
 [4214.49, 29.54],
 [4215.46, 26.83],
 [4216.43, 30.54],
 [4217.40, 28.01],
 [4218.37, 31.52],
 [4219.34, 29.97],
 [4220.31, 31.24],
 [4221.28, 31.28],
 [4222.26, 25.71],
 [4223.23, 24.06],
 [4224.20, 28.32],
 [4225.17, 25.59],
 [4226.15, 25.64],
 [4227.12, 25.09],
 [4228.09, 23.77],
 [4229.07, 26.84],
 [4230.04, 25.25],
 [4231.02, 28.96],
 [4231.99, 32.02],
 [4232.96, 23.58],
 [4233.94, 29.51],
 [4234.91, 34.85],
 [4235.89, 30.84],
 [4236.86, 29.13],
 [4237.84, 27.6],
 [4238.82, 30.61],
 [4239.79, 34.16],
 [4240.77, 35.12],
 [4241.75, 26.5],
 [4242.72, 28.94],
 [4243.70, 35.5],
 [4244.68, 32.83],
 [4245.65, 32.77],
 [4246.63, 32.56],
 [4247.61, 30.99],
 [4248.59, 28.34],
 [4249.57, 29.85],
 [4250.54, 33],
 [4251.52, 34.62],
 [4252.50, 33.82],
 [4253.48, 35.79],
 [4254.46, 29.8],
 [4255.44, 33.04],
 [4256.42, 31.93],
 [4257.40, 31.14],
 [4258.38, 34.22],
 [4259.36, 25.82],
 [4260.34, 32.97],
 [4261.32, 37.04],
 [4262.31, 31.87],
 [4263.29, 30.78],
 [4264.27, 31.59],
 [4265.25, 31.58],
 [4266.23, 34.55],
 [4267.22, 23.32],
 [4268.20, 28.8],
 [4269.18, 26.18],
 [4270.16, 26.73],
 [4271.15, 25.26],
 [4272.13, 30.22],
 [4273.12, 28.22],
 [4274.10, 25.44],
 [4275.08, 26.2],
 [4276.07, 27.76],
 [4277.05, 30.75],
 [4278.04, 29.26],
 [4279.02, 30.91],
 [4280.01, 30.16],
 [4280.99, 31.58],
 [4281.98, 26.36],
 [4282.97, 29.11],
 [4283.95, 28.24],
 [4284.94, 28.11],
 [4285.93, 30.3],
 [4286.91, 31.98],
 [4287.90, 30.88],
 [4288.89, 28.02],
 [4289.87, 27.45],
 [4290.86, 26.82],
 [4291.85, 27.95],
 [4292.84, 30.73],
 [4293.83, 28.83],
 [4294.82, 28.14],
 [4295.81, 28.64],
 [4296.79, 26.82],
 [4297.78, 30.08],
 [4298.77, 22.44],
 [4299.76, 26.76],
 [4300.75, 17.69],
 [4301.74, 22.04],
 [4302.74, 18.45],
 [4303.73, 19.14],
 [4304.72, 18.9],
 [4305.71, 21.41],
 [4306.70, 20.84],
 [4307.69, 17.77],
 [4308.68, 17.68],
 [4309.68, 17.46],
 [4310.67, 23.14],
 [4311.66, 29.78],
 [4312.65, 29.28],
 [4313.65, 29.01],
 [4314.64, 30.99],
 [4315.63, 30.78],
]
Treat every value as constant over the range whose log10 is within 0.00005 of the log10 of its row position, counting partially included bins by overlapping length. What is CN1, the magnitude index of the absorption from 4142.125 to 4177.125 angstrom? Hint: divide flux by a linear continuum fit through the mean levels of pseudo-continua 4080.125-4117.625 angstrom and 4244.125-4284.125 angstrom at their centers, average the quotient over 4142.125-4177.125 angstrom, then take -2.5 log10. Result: 0.122 mag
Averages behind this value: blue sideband 28.4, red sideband 30.4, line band 26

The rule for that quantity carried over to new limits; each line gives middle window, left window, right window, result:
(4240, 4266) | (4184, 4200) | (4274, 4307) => -0.17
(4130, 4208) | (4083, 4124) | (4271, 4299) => 0.06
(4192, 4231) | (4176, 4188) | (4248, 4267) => 0.03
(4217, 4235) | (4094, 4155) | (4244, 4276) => 0.07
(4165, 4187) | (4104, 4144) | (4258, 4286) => 0.09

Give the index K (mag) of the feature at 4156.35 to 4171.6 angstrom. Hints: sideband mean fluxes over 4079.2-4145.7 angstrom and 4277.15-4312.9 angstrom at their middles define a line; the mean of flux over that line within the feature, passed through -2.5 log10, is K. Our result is 0.11 mag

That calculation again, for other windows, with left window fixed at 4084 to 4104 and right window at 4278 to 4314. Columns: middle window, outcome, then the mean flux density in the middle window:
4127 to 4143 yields 0.07 mag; 26.9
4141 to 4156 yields 0.05 mag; 27.3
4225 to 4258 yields -0.13 mag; 30.4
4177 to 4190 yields 0.04 mag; 26.9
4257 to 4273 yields -0.14 mag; 30.1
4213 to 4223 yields -0.06 mag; 29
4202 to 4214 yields -0.02 mag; 27.9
